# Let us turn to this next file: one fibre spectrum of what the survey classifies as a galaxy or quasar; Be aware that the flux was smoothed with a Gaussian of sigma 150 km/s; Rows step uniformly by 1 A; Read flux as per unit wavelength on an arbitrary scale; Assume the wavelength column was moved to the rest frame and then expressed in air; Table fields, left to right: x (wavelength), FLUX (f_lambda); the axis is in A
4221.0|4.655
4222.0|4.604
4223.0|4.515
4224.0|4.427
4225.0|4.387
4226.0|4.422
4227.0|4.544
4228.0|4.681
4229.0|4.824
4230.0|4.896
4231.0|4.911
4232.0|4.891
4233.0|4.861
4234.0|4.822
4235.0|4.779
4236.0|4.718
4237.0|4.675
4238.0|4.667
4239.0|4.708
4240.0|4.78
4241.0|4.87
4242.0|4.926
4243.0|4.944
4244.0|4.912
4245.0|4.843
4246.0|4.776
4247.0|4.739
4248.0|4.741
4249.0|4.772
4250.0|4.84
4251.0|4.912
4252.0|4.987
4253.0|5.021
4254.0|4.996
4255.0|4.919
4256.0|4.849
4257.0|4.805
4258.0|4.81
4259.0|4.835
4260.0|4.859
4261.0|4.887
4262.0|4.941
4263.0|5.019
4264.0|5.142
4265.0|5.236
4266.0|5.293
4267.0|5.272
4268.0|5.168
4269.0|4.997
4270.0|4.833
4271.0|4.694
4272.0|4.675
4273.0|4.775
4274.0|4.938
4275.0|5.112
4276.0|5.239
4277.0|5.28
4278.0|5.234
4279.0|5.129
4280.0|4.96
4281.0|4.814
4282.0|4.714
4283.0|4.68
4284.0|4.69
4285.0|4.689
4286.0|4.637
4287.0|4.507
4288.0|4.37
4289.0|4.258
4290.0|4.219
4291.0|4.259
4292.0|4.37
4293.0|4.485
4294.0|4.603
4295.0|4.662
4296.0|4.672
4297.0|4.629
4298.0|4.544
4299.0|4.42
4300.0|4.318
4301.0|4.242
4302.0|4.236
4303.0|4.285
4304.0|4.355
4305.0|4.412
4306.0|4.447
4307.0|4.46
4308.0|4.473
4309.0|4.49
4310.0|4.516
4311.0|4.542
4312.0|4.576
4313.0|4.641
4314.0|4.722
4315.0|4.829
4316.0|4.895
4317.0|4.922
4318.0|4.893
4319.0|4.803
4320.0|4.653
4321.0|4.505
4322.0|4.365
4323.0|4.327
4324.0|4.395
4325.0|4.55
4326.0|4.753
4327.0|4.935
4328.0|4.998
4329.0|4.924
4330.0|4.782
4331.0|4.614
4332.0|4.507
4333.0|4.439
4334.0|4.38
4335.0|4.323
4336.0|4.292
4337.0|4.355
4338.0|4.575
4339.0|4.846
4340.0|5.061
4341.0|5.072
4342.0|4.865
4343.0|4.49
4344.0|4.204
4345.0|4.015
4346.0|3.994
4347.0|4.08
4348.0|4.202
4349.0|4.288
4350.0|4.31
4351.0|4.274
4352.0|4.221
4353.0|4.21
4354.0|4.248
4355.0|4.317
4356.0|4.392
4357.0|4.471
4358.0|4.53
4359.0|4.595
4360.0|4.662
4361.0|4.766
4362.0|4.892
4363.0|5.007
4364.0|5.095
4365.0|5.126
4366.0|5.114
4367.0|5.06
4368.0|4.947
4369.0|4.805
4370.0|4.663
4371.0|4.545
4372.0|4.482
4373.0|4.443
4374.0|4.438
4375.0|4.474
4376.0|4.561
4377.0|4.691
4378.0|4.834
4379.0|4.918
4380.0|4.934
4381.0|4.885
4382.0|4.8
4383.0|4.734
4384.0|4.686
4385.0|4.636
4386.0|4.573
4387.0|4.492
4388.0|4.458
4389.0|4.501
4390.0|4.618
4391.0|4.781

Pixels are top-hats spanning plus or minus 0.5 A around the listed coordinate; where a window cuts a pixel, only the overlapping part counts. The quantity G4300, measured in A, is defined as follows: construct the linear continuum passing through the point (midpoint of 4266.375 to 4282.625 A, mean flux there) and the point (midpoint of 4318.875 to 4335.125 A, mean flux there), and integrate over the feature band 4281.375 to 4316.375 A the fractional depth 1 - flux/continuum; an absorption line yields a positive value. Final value 2.2 A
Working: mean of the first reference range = 4.99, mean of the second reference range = 4.6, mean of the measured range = 4.51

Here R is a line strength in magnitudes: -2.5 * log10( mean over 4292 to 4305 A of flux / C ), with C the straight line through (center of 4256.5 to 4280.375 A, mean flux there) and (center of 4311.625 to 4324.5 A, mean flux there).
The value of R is 0.08 mag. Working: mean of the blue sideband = 5.01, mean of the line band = 4.45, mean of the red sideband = 4.66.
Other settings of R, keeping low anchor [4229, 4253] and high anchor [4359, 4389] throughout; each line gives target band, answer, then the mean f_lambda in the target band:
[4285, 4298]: 0.07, 4.48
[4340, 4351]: 0.09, 4.38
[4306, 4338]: 0.04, 4.61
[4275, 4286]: -0.03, 4.94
